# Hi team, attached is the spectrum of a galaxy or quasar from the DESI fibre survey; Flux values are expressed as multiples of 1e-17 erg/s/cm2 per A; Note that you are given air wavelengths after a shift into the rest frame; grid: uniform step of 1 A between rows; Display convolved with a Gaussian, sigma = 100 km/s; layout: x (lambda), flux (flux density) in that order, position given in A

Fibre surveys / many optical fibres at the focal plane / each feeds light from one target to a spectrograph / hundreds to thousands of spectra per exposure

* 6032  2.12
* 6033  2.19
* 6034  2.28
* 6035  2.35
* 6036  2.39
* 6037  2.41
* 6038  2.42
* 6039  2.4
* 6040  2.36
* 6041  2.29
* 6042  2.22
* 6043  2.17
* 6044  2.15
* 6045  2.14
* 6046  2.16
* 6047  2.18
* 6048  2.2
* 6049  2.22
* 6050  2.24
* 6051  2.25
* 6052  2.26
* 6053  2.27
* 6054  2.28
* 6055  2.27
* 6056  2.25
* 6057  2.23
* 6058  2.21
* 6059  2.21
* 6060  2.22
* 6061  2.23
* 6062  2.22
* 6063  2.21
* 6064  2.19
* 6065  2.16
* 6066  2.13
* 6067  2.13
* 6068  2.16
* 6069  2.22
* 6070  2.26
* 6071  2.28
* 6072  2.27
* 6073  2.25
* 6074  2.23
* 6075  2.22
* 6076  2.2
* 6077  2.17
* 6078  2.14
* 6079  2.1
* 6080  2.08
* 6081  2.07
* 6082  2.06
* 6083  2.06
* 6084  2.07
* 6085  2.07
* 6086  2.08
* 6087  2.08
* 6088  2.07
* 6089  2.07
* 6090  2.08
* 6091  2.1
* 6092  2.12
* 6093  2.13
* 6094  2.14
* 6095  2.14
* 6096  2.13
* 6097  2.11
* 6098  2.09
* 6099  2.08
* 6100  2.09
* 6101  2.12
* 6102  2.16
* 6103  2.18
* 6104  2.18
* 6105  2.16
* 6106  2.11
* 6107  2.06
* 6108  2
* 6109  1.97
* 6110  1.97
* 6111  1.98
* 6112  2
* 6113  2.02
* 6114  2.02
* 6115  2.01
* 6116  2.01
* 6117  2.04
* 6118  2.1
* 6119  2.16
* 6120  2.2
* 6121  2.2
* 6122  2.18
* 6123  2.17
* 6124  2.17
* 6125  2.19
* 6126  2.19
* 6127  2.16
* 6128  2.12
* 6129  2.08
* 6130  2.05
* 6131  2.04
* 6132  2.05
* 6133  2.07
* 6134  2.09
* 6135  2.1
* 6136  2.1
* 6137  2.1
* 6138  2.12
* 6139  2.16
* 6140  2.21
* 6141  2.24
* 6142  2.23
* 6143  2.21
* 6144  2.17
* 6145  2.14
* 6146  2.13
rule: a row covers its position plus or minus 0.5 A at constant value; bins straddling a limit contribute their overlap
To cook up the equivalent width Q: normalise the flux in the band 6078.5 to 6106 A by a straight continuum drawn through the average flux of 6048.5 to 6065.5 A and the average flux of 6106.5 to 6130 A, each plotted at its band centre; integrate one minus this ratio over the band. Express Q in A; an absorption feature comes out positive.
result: 0.5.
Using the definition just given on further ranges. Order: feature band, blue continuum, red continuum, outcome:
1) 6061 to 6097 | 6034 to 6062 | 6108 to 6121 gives 0.2 A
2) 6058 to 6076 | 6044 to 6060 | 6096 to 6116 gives -0.3 A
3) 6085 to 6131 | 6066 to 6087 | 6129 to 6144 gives 0.9 A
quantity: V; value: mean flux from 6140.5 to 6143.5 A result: 2.23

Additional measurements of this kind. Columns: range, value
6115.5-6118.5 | 2.05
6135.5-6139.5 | 2.12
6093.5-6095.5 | 2.14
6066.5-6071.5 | 2.21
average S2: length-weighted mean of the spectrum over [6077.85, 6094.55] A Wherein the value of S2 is 2.09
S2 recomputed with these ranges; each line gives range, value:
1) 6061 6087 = 2.16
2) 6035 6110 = 2.18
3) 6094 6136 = 2.1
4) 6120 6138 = 2.12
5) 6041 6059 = 2.22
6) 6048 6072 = 2.22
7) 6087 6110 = 2.1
